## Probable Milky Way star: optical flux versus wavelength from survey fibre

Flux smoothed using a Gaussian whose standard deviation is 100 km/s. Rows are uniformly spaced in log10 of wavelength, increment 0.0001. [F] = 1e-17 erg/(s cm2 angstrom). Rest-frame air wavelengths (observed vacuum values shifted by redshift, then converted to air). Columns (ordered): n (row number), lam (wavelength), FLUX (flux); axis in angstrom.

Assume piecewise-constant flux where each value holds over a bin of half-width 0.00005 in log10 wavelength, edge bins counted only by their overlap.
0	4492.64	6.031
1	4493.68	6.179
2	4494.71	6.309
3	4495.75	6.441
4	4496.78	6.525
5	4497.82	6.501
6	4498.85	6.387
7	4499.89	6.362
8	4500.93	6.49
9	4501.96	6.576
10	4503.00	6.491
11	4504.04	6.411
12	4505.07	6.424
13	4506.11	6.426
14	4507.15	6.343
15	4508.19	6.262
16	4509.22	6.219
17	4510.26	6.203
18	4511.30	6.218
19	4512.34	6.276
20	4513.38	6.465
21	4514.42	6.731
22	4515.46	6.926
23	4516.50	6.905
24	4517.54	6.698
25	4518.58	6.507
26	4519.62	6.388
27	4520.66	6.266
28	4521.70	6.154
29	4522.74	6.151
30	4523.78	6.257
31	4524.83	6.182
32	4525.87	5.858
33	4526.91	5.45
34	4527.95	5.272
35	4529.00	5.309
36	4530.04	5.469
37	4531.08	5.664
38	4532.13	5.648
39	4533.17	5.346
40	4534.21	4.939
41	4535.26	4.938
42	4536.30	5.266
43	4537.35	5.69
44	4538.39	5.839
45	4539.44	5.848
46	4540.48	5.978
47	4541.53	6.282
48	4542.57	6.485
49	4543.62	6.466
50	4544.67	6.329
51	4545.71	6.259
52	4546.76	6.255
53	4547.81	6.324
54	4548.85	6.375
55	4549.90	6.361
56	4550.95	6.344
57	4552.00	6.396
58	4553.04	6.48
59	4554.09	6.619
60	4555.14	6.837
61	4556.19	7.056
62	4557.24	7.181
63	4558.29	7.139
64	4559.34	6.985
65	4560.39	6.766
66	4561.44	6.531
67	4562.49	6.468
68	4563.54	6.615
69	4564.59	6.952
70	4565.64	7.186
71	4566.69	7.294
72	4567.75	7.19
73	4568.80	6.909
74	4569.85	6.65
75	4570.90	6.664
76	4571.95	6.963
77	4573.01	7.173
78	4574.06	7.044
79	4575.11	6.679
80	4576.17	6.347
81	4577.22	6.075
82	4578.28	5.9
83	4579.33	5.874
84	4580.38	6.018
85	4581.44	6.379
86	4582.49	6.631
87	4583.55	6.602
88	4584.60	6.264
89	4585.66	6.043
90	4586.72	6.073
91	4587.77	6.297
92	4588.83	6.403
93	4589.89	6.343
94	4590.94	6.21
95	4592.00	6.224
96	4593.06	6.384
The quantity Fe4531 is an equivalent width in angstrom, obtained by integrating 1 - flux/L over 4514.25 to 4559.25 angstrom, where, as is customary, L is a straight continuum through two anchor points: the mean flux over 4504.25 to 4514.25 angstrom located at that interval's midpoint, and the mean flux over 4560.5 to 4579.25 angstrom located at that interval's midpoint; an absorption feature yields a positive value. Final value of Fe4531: 2.41 angstrom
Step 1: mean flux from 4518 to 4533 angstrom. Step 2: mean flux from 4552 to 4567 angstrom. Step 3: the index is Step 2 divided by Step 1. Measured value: 1.2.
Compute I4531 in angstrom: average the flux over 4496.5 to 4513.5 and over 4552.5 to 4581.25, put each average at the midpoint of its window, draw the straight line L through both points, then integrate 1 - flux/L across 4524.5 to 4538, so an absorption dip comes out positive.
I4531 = 2.21 angstrom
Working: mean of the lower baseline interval 6.38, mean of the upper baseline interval 6.72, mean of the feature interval 5.46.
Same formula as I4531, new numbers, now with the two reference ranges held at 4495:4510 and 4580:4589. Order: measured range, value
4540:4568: -1.3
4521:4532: 1.0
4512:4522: -0.2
